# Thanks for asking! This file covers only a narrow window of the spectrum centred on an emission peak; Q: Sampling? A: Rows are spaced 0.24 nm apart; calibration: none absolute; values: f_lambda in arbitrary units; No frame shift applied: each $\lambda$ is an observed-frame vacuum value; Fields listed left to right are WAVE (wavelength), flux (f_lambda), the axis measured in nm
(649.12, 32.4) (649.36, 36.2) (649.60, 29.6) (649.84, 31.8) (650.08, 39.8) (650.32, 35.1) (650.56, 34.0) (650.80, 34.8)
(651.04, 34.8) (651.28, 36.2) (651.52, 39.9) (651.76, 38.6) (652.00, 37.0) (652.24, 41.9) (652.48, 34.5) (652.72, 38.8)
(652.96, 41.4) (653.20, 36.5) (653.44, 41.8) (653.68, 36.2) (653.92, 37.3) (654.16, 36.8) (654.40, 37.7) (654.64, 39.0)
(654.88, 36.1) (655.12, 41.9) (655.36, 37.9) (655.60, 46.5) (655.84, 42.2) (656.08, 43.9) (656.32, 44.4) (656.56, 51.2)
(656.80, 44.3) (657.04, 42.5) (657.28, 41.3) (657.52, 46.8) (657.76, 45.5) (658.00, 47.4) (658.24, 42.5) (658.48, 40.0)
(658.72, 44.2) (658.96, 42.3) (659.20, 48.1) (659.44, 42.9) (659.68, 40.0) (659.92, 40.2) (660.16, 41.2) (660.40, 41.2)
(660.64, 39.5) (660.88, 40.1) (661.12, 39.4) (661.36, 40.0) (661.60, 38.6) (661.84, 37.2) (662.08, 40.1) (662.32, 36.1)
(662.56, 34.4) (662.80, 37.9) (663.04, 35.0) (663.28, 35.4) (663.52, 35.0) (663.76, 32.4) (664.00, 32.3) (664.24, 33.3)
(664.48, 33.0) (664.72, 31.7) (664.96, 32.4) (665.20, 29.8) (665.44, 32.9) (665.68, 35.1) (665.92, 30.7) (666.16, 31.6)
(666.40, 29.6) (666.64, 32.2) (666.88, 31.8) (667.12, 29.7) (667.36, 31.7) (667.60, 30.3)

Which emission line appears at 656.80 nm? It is C III] 1909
